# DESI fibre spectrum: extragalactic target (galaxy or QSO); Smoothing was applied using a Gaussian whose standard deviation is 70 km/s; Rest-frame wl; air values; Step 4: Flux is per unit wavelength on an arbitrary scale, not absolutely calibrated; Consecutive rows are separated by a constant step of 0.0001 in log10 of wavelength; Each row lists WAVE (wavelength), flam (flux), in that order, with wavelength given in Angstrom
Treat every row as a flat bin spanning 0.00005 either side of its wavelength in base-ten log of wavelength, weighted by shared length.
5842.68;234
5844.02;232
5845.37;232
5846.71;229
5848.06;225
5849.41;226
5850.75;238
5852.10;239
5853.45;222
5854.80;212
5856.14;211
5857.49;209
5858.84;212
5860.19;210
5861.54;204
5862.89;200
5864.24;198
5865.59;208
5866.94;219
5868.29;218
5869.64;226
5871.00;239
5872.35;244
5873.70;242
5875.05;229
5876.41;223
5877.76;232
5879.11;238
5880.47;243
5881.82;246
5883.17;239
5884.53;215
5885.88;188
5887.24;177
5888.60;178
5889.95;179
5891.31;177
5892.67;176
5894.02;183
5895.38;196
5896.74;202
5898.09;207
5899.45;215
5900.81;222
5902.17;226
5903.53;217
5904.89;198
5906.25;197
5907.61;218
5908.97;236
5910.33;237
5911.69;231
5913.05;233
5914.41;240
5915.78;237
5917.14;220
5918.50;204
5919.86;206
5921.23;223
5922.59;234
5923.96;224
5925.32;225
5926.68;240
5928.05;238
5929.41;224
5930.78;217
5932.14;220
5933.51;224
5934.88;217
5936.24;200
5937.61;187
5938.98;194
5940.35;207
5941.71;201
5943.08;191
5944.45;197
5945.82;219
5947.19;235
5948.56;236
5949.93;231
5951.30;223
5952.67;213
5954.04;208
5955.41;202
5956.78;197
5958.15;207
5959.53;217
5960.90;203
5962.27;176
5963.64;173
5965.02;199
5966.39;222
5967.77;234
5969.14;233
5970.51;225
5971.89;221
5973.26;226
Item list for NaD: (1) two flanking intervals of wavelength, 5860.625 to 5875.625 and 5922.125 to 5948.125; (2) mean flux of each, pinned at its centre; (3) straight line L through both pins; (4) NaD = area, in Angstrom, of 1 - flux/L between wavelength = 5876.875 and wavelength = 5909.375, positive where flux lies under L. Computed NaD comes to 1.5 Angstrom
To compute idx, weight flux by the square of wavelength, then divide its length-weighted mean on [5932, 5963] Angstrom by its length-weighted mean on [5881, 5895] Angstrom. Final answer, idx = 1.08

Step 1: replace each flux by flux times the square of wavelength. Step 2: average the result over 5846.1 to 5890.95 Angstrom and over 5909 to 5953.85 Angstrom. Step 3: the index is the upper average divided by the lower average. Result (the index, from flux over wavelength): 1.03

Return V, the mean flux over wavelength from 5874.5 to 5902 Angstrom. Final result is 208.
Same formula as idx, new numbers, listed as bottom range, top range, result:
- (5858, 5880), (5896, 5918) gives 1.01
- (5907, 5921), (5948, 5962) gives 0.95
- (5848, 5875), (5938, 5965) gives 0.97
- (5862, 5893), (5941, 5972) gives 1.01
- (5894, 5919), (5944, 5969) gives 0.99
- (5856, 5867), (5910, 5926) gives 1.11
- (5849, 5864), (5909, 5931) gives 1.08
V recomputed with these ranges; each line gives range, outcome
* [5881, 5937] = 214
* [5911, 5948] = 218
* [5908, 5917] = 234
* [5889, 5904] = 199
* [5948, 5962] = 212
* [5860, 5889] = 219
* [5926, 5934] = 227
